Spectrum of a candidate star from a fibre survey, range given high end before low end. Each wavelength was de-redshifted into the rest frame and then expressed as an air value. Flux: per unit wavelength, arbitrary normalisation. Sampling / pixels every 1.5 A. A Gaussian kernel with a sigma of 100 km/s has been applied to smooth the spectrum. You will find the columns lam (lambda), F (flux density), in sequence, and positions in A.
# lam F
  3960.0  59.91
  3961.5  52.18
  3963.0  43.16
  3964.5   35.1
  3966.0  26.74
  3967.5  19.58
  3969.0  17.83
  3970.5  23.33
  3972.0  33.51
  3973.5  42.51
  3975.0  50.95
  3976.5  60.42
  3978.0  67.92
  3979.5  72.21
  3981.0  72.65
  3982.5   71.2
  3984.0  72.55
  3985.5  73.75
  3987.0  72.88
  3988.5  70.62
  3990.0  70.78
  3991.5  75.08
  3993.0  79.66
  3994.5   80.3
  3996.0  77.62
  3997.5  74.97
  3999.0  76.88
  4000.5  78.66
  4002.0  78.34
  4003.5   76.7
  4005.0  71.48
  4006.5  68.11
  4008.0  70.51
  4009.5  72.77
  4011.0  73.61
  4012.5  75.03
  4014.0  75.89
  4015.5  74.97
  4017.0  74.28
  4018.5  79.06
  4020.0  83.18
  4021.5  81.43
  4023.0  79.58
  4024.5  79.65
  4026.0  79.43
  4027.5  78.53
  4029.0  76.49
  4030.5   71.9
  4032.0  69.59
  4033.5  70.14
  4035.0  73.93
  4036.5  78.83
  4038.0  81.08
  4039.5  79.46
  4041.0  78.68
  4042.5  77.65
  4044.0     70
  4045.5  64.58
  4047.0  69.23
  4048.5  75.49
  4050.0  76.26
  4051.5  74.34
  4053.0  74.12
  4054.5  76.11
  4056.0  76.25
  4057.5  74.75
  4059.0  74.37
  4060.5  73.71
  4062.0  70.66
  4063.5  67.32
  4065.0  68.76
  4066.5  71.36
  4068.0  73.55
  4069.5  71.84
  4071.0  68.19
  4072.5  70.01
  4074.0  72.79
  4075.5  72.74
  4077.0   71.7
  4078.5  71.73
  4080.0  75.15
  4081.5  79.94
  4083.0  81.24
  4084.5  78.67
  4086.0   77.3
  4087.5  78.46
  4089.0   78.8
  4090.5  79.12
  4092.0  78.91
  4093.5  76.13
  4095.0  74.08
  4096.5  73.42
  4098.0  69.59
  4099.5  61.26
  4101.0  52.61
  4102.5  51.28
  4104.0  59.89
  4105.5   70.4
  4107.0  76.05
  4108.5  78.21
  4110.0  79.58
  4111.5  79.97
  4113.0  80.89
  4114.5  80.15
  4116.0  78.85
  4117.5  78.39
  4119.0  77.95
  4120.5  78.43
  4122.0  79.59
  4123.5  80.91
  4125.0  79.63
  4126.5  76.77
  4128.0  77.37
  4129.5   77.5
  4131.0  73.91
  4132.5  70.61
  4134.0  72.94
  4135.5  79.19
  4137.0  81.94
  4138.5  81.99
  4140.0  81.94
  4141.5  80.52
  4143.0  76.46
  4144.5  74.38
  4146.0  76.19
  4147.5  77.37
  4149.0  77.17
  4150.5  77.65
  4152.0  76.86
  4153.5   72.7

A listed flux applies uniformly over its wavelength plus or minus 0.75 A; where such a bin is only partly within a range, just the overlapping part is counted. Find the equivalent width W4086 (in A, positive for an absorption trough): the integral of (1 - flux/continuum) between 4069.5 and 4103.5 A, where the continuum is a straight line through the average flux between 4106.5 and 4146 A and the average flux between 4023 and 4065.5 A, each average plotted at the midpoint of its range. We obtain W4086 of 1.8 A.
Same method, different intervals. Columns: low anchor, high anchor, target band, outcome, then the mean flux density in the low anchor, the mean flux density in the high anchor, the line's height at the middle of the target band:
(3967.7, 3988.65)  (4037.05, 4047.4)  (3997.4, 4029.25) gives -4.9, 55.9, 74.6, 66.2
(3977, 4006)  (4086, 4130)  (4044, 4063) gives 0.3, 74.3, 74.7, 74.5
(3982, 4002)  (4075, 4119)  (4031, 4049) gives 0.2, 75.2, 74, 74.6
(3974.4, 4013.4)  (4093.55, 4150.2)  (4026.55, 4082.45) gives 0.1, 72.6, 75.1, 73.8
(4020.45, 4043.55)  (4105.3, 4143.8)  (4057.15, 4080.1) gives 1.7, 77.1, 78.2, 77.5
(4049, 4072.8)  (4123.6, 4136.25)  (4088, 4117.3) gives 0.8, 72.7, 76.2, 74.8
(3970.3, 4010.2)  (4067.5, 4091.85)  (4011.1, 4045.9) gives -2.4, 68.6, 75.2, 71.4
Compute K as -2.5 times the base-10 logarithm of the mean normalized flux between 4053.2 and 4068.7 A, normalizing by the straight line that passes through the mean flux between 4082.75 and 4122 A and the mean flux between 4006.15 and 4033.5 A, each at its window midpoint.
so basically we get 0.03 mag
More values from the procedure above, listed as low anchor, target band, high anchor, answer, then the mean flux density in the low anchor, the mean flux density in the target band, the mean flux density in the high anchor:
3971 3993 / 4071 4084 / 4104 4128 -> 0.00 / 64.8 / 74.1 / 77.8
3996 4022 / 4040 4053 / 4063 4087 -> 0.01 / 75.6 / 73.4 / 73.4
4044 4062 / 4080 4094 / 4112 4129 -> -0.03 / 73.3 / 78.6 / 79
